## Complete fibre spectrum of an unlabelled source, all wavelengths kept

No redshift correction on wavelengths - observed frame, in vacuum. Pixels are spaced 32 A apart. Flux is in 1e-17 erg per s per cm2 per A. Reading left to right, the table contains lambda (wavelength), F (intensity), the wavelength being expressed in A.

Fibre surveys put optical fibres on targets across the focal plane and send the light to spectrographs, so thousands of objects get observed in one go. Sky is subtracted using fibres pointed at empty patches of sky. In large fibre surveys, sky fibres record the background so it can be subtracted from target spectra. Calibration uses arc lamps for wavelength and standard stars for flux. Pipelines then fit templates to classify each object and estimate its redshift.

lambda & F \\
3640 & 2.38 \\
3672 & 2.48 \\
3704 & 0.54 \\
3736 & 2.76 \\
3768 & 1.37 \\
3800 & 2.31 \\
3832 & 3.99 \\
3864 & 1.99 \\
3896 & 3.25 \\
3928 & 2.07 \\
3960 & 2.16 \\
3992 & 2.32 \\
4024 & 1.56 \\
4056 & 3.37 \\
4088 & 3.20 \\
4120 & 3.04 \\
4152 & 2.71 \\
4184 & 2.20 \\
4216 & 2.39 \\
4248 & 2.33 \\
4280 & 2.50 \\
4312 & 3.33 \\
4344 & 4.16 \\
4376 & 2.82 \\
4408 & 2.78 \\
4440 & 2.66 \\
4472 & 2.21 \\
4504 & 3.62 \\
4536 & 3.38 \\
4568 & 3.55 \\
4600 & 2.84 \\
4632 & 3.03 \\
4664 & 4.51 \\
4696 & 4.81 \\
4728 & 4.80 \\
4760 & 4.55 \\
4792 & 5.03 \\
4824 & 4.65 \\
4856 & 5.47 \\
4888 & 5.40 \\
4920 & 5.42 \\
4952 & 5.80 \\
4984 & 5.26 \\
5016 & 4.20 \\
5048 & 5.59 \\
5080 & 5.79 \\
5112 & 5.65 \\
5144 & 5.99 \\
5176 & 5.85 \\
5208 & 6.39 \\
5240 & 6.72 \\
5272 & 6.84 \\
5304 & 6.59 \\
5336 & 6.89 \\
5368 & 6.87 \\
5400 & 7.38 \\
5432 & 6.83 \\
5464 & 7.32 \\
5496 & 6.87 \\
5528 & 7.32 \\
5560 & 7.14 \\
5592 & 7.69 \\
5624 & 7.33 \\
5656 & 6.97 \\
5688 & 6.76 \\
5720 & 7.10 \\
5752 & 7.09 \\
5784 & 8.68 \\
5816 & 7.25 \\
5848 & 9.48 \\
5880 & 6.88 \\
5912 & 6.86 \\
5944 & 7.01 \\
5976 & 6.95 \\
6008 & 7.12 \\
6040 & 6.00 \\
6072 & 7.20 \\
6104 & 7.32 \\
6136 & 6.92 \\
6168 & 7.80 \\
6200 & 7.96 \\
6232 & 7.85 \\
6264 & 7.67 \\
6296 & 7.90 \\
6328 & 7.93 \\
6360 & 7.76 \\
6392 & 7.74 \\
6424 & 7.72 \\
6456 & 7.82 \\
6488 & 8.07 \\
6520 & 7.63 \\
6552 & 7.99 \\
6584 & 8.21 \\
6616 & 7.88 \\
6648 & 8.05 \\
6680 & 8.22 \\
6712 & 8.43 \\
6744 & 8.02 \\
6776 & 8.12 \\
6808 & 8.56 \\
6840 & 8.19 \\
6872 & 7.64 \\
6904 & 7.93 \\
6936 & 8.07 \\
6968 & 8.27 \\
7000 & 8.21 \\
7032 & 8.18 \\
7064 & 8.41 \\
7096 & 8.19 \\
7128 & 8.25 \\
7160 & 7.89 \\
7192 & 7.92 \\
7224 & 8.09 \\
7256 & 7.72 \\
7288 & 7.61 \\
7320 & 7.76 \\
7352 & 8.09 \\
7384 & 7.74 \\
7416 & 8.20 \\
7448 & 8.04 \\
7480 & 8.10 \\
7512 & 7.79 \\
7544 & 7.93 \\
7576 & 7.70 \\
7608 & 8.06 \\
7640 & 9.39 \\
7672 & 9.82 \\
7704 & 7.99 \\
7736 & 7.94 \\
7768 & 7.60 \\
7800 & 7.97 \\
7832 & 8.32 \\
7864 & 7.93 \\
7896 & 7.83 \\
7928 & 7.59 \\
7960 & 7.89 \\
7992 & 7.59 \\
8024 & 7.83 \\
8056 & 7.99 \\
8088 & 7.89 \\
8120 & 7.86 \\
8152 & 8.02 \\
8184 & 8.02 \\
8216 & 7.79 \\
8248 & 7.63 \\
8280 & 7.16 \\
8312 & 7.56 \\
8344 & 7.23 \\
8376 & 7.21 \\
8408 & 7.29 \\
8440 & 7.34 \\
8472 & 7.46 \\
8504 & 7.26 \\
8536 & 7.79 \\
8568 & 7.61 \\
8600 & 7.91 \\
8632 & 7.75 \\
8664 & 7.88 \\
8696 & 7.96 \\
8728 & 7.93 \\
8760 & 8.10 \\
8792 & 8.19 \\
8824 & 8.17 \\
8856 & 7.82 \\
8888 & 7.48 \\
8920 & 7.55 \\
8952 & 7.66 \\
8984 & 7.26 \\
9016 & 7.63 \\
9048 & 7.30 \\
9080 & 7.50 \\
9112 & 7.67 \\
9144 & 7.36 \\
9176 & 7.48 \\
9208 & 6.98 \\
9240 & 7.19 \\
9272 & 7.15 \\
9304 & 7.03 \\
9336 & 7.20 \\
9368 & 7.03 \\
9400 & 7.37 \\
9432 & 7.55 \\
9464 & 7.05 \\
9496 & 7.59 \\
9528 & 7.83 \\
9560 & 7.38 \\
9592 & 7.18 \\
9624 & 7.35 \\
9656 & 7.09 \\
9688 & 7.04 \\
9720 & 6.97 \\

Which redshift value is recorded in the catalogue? 0.17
